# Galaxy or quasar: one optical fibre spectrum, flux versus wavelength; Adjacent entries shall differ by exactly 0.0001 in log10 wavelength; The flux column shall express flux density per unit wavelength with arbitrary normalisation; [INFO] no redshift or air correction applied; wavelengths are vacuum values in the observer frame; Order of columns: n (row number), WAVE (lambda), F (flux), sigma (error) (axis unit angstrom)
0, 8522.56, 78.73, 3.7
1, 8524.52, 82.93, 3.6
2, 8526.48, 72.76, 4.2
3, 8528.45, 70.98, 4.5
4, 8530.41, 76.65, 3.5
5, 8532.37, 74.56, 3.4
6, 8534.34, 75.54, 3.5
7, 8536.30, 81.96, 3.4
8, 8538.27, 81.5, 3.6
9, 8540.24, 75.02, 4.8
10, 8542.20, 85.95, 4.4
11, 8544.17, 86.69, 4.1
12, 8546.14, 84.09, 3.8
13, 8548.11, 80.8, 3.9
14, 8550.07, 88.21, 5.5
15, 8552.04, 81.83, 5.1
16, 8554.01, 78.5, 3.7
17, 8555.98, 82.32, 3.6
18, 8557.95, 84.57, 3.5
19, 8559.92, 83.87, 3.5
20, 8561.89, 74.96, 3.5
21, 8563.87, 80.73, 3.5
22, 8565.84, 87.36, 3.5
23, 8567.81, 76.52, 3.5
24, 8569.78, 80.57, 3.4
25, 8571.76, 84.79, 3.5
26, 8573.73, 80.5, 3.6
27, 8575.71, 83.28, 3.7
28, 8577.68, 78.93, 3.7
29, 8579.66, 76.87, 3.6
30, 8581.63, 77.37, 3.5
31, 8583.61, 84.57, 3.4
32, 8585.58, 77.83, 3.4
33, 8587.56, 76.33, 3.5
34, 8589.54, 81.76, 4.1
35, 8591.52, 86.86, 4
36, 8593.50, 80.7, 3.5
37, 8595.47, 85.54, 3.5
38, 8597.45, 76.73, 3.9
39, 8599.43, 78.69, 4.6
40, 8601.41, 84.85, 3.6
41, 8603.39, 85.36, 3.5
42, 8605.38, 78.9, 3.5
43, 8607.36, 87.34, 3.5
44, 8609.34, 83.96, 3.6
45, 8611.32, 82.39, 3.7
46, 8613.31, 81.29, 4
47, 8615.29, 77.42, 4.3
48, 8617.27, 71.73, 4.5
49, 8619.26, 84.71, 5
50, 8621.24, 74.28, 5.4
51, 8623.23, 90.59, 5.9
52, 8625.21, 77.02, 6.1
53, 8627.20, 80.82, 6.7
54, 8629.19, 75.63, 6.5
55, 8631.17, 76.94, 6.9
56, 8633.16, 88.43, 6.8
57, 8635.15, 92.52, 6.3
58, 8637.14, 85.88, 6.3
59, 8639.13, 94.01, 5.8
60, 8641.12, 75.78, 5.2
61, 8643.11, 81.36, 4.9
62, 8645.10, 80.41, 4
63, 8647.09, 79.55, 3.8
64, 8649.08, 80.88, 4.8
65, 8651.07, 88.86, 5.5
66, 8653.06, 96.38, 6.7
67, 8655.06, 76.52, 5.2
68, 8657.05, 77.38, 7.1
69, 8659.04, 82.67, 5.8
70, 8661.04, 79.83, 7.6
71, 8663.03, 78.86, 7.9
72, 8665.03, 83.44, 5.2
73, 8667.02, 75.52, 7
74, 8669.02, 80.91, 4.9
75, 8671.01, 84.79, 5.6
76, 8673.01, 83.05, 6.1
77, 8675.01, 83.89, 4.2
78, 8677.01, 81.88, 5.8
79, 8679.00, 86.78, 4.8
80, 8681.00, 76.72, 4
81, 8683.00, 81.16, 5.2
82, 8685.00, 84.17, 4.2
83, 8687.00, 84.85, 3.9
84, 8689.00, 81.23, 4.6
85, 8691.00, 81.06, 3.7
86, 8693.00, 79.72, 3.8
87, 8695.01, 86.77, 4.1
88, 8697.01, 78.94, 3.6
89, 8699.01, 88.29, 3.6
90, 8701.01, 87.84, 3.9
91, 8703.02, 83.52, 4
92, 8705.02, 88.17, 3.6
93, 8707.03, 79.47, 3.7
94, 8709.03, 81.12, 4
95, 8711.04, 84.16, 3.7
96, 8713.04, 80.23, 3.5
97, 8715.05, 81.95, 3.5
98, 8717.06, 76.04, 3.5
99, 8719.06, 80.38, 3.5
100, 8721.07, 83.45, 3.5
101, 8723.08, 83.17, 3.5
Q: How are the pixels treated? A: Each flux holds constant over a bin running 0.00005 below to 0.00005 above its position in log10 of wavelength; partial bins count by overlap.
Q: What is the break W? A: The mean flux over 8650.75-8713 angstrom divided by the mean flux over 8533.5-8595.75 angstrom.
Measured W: 1.0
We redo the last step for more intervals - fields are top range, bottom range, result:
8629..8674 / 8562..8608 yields 1.02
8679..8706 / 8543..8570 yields 1.01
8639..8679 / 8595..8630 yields 1.02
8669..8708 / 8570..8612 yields 1.02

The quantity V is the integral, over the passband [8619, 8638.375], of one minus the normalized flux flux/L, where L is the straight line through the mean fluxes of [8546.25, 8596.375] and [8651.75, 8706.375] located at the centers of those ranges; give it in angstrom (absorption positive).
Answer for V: -0.1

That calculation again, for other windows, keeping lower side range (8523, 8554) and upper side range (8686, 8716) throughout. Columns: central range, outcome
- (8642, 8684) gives 0.24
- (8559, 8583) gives 0.01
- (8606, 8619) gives 0.08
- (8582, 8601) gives -0.01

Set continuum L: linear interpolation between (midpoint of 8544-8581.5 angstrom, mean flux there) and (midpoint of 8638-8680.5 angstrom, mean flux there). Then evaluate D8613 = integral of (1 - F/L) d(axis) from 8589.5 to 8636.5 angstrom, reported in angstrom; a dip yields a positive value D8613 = 0.1 angstrom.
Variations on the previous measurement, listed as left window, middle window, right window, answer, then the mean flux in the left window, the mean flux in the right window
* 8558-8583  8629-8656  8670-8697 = -0.7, 80.7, 82.6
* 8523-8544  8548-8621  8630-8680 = -1.0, 78.2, 83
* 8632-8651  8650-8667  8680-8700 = 0.2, 84.5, 82.3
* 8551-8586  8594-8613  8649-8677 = -0.3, 80.9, 82.4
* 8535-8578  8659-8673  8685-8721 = 0.3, 82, 82.6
